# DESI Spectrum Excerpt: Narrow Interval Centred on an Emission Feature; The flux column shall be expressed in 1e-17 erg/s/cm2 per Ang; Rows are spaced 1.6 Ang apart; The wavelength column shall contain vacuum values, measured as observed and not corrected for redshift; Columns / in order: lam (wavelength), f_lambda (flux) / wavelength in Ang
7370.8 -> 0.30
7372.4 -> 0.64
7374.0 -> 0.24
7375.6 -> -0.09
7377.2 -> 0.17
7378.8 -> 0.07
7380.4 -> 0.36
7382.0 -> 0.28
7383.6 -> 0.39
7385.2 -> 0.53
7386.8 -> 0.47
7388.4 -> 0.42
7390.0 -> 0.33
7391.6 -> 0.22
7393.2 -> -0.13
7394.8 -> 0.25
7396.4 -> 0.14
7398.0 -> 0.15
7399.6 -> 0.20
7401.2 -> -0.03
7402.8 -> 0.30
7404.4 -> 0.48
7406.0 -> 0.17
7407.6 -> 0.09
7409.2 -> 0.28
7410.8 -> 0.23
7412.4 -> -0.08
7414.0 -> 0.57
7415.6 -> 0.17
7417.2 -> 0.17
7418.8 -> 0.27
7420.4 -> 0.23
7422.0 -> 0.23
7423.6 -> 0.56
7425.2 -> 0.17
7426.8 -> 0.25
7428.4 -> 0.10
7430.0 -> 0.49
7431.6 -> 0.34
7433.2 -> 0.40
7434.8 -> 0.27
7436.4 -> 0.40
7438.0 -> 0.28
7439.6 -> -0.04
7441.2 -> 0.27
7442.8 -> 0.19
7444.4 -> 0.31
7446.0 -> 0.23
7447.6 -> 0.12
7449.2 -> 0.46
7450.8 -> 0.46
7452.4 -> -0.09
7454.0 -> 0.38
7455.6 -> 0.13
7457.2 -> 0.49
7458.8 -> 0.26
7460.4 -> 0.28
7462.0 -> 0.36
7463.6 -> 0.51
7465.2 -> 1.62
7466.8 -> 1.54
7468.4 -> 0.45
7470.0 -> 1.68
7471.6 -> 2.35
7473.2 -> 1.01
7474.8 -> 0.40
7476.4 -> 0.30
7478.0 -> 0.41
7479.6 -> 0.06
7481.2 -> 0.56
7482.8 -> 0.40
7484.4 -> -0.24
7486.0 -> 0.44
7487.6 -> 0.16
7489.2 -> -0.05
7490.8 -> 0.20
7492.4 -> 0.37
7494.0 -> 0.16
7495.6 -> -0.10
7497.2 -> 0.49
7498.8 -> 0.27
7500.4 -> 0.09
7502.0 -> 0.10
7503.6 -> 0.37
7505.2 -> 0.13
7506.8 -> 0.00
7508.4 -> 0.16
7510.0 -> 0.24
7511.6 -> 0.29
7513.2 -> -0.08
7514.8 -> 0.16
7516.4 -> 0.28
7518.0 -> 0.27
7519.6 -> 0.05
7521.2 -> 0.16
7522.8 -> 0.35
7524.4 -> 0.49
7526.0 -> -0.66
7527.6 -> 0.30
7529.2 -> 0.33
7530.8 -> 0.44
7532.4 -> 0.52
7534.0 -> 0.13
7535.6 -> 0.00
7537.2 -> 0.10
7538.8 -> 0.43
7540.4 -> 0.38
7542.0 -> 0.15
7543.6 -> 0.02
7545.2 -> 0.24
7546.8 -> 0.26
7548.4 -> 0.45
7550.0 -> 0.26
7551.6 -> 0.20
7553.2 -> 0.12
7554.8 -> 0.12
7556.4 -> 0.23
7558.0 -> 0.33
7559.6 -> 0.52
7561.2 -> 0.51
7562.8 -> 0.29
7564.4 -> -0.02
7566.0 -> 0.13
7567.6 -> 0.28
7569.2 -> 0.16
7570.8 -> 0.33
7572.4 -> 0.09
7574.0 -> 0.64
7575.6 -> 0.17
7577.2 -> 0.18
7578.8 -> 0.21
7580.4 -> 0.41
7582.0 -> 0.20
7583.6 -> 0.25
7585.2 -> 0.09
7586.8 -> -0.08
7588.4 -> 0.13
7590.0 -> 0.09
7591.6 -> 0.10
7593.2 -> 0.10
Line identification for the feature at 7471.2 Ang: [O II] 3727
